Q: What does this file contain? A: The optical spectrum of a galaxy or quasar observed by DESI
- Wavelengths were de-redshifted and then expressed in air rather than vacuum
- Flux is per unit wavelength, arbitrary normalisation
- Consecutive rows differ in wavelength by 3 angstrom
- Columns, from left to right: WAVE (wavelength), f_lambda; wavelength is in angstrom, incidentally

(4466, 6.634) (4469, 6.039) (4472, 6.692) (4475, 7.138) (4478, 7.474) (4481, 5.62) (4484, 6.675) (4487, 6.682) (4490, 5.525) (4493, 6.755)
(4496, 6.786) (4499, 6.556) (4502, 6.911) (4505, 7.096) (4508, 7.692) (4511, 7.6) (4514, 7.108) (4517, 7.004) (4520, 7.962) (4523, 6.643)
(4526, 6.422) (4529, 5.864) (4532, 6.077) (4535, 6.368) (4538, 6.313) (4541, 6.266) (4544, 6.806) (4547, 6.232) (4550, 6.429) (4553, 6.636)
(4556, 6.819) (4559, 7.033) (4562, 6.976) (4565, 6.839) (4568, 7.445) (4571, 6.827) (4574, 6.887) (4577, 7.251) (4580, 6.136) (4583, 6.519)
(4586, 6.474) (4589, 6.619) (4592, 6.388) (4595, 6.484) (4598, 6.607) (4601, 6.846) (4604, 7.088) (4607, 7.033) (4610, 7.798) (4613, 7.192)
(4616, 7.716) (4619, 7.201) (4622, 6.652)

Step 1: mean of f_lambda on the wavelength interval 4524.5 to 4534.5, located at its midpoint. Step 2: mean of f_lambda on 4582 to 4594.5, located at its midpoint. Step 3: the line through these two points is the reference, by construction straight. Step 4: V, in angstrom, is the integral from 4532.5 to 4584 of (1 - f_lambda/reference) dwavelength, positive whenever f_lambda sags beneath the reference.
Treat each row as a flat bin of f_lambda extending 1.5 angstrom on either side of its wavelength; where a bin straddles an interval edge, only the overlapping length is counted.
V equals -3.0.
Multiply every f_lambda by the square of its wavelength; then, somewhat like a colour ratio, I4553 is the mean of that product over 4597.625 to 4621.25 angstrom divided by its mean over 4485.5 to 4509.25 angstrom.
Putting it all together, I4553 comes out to 1.1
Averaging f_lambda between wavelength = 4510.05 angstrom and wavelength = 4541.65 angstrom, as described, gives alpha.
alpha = 6.69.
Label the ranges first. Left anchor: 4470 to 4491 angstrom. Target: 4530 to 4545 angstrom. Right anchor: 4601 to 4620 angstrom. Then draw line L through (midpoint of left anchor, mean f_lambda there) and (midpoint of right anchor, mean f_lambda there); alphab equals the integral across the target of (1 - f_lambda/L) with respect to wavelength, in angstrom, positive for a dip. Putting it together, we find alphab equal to 1.2 angstrom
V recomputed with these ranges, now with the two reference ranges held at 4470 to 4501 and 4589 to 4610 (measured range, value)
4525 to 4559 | 1.44 angstrom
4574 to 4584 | 0.13 angstrom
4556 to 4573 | -0.66 angstrom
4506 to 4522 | -1.91 angstrom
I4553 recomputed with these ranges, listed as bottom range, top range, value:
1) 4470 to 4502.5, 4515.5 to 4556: 1.01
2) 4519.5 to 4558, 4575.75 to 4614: 1.07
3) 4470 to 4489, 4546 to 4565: 1.04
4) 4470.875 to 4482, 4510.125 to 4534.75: 1.02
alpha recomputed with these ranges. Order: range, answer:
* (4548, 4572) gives 6.86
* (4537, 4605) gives 6.69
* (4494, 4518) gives 7.09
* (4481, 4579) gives 6.74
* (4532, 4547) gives 6.38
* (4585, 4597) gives 6.5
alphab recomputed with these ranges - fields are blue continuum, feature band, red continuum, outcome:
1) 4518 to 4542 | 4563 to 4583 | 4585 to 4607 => -0.8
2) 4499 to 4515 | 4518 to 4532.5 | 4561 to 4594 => 0.9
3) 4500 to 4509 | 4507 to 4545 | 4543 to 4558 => 0.8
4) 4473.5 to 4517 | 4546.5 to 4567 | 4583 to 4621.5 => 0.4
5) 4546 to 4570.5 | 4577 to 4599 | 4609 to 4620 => 2.0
